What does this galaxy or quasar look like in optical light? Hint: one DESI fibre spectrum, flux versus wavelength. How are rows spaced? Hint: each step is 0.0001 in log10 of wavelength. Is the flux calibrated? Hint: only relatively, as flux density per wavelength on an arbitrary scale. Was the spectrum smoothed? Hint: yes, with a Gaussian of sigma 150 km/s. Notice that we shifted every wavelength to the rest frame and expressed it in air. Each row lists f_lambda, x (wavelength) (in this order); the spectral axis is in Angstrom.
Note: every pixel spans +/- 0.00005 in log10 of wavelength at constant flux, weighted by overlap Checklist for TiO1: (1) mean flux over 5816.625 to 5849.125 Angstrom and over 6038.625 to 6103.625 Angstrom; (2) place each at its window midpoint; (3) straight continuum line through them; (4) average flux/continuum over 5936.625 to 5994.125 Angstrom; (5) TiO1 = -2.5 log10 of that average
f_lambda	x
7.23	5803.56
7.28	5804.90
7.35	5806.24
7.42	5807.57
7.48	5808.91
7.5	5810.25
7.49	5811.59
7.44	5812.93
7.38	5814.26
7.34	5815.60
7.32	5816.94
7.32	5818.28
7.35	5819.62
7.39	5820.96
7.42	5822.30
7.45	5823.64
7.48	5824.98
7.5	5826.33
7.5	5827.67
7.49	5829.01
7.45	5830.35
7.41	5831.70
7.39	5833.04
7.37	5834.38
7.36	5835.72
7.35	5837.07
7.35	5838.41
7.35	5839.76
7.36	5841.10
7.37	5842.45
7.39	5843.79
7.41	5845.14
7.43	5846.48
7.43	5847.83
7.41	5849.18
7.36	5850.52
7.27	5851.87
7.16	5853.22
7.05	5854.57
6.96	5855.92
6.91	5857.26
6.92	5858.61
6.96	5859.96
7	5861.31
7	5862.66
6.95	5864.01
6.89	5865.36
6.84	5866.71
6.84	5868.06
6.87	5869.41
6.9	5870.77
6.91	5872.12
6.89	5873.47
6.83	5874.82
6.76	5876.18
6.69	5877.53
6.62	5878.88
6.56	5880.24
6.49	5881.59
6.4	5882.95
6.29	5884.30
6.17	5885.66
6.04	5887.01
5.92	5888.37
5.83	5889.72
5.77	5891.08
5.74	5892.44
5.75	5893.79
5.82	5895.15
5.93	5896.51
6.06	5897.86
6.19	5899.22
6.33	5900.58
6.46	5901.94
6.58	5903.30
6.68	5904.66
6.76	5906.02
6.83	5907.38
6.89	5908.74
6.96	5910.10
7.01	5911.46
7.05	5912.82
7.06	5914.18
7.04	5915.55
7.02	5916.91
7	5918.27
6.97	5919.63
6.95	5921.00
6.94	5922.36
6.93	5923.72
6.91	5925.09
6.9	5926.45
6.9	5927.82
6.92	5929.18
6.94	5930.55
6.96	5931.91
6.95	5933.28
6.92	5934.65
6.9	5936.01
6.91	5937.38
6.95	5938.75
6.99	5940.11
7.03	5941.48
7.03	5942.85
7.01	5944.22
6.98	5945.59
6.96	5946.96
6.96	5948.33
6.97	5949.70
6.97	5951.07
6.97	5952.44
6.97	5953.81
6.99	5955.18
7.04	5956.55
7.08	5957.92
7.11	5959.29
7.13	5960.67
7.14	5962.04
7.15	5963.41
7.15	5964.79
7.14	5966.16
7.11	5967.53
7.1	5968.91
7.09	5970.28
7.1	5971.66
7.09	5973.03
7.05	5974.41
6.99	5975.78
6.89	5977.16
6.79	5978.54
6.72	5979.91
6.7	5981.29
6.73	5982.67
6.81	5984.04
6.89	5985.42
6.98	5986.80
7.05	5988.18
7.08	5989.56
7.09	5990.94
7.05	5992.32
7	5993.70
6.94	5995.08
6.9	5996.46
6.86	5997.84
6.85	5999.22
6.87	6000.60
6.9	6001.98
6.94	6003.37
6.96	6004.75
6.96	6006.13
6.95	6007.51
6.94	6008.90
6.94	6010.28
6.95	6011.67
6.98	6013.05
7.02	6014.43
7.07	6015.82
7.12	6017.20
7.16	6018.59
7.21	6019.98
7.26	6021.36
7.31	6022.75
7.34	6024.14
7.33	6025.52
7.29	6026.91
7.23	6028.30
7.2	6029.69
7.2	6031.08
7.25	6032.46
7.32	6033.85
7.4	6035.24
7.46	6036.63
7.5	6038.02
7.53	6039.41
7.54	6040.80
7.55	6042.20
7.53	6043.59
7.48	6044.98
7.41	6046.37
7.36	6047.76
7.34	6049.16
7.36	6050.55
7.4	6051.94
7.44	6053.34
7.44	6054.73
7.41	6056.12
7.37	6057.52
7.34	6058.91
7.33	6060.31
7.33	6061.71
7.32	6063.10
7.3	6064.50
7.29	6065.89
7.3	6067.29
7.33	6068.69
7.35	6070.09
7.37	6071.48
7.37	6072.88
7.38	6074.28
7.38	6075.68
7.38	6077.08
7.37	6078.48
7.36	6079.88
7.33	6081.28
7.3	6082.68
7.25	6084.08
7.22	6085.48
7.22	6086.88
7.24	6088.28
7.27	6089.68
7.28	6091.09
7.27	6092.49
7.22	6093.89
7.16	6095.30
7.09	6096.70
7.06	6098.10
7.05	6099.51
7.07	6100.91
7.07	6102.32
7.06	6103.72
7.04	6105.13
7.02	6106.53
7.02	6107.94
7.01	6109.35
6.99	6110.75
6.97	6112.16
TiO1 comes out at 0.05 mag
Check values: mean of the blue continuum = 7.4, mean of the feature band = 7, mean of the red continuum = 7.32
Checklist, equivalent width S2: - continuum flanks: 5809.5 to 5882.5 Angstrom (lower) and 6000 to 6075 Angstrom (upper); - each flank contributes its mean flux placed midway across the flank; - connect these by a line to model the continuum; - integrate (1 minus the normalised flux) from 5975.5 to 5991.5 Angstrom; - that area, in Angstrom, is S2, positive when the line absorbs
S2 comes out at 0.8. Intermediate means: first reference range 7.18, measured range 6.89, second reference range 7.26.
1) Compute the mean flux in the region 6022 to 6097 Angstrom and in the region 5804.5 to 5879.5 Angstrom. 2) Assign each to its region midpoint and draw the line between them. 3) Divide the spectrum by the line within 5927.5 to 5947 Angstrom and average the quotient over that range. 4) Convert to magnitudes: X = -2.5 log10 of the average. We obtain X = 0.05 mag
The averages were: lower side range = 7.22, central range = 6.96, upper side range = 7.34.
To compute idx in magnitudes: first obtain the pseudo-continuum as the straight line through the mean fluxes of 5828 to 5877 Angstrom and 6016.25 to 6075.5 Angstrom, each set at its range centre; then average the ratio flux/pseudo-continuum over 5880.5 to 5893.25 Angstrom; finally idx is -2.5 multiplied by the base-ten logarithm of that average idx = 0.18 mag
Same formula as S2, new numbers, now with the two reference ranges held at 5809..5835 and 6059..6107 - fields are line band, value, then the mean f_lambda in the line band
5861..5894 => 3.9 Angstrom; 6.52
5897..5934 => 2.7 Angstrom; 6.82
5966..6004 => 1.9 Angstrom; 6.95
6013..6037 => 0.2 Angstrom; 7.24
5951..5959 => 0.4 Angstrom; 7.02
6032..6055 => -0.5 Angstrom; 7.43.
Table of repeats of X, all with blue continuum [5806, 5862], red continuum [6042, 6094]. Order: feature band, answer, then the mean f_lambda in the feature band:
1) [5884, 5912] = 0.17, 6.28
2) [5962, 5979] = 0.04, 7.06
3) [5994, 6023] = 0.05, 7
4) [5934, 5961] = 0.05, 6.99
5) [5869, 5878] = 0.08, 6.83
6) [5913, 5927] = 0.06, 6.98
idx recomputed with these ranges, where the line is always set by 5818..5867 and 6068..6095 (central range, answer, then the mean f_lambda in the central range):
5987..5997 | 0.043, 7.01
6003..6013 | 0.052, 6.95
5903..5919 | 0.056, 6.92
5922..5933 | 0.055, 6.93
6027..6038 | -0.001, 7.31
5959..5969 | 0.025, 7.13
